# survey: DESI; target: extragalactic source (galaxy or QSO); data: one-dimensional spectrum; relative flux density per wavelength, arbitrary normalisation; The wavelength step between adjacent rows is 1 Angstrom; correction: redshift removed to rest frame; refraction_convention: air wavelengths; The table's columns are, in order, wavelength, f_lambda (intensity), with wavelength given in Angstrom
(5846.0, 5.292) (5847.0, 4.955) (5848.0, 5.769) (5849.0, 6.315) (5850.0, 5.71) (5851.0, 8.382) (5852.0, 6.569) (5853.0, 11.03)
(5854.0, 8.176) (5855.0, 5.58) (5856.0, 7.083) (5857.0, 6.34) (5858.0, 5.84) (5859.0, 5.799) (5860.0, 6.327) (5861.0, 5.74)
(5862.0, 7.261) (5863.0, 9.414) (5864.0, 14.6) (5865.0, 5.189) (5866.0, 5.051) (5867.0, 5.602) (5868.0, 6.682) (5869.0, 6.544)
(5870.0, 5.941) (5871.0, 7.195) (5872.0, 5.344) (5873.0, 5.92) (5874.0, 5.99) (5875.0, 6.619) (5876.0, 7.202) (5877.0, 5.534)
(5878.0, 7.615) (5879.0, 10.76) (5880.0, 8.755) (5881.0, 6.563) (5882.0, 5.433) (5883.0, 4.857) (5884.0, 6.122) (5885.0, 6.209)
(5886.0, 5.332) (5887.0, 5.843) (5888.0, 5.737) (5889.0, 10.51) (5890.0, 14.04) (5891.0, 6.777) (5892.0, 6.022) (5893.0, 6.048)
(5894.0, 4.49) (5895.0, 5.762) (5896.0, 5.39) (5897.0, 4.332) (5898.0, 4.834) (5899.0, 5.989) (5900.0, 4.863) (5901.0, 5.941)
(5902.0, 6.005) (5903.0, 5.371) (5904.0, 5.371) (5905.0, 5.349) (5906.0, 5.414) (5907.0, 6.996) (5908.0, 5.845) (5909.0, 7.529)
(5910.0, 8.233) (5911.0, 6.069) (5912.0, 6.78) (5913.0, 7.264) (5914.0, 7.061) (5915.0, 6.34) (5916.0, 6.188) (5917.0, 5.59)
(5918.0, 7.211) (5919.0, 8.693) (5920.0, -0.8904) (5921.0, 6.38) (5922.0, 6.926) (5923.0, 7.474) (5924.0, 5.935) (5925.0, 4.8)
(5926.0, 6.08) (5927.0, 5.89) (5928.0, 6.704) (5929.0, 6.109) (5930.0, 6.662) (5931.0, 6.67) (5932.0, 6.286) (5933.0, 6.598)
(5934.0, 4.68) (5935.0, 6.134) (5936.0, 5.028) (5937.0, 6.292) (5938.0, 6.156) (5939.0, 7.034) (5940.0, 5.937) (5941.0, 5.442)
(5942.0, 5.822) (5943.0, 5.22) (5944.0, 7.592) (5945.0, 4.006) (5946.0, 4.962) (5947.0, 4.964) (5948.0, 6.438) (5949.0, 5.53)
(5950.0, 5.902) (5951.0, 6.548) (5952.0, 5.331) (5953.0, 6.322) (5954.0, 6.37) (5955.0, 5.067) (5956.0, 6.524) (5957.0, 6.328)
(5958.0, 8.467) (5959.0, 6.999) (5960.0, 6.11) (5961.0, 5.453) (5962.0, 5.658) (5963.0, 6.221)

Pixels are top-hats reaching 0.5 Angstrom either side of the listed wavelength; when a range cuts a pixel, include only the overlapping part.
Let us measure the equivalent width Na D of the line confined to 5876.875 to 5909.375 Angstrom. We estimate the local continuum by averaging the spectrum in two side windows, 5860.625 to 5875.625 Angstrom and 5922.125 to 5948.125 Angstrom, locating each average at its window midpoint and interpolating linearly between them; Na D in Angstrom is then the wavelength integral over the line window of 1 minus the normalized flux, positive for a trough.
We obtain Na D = 0.7 Angstrom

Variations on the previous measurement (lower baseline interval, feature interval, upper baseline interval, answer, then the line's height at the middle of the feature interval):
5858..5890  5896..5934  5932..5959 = 1.9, 6.38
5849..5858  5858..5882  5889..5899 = 0.0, 6.96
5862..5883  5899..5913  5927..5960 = 0.9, 6.58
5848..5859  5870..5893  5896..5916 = -1.7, 6.5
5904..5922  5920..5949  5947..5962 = 1.5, 6.21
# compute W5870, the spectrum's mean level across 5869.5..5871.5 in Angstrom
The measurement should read 6.57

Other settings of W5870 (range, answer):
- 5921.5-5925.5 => 6.28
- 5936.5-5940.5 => 6.35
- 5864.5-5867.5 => 5.28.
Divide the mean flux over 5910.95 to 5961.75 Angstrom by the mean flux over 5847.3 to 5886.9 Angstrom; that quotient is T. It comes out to 0.89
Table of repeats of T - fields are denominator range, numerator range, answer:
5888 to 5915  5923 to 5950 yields 0.92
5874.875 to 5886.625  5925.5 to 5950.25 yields 0.88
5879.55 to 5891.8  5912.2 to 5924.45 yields 0.87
